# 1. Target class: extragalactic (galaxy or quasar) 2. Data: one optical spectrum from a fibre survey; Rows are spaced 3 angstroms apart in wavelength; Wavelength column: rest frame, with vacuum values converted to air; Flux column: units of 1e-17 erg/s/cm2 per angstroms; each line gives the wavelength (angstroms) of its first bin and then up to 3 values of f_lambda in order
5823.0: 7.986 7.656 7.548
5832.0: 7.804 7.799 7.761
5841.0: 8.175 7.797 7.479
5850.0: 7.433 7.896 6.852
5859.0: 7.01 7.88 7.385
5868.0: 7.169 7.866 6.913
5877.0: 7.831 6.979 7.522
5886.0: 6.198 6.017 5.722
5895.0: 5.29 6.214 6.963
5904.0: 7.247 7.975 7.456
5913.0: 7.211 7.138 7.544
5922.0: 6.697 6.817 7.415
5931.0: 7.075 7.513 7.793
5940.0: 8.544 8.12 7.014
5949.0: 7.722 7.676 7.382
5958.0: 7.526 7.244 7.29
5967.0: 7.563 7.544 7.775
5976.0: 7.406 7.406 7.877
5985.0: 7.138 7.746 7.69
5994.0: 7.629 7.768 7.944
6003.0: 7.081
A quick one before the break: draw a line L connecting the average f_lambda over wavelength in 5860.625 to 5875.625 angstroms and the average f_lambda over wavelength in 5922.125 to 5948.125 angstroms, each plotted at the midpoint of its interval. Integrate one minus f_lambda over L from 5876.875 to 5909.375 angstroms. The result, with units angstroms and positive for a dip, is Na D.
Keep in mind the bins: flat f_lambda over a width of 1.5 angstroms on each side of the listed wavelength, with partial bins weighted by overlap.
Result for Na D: 3.3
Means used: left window 7.44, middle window 6.7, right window 7.5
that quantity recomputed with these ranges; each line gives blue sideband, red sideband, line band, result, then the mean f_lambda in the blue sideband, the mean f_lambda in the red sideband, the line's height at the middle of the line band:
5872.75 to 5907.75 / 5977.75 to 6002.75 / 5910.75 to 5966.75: -2.2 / 6.71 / 7.62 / 7.15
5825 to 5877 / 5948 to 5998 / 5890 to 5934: 3.7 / 7.56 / 7.55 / 7.55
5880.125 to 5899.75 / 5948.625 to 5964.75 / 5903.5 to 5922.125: -2.0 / 6.23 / 7.46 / 6.65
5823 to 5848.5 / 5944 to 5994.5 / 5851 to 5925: 6.1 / 7.77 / 7.51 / 7.67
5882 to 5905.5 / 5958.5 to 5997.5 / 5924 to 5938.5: -0.9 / 6.37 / 7.54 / 6.89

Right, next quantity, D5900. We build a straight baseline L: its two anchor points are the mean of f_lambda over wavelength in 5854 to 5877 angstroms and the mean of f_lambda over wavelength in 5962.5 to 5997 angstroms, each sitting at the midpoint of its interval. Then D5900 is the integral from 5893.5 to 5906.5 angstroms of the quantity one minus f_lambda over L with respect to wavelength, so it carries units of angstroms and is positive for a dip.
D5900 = 1.5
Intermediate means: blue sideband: 7.34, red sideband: 7.56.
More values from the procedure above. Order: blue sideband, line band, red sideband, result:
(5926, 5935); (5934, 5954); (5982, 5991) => -1.14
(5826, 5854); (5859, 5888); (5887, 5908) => -1.16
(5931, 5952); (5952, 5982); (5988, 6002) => 0.92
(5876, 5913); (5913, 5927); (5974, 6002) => -0.13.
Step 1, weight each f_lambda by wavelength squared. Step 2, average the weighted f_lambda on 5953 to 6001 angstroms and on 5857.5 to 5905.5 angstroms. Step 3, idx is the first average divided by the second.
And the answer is 1.1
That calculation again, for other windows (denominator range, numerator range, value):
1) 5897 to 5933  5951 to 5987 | 1.06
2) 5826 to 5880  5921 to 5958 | 1.02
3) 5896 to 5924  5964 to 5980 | 1.08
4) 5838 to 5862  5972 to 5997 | 1.05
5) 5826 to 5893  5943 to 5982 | 1.06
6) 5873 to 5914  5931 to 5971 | 1.13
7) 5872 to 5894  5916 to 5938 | 1.09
